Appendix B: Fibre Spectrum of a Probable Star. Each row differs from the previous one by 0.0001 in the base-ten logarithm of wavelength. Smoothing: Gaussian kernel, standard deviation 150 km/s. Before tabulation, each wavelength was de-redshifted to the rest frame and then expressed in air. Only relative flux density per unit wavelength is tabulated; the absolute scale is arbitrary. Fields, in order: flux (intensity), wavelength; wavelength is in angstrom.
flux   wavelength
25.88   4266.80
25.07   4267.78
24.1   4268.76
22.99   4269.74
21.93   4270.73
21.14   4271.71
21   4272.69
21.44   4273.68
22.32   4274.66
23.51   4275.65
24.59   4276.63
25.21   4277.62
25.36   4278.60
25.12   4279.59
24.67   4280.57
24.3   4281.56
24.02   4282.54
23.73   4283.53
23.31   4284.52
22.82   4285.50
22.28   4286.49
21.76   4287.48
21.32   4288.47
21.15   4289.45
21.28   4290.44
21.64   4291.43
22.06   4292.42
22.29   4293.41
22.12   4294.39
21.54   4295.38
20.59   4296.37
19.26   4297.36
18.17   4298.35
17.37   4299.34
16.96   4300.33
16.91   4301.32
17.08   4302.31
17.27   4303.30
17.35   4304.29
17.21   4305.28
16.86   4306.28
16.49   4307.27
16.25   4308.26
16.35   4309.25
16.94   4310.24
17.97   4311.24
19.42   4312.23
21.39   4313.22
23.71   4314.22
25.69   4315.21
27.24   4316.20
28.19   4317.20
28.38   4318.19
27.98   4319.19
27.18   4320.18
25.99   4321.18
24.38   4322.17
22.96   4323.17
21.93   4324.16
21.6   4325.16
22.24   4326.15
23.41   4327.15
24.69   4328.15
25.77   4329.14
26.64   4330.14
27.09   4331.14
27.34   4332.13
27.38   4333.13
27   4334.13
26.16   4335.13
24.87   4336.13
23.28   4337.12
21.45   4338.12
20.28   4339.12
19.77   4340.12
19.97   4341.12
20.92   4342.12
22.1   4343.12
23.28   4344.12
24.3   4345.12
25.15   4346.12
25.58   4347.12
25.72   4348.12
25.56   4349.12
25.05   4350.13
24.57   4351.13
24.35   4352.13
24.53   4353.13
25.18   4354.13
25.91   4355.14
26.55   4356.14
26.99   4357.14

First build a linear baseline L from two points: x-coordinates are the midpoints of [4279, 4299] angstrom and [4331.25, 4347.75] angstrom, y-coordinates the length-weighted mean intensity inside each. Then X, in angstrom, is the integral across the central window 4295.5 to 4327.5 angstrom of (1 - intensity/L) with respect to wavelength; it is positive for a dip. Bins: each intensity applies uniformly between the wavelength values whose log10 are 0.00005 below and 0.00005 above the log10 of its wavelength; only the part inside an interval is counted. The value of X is 2.7 angstrom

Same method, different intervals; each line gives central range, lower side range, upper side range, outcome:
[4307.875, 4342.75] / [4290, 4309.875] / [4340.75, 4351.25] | -3.18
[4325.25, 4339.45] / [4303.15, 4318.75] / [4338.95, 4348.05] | -1.89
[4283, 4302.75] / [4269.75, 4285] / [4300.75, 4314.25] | -0.15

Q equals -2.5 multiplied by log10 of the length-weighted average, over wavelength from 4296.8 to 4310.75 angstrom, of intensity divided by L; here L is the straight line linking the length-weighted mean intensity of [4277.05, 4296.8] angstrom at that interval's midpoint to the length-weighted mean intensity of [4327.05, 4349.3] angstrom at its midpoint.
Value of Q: 0.33 mag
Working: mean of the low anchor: 22.8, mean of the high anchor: 24.2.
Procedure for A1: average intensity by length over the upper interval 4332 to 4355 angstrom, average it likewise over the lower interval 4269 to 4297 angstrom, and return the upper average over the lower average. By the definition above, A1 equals 1.1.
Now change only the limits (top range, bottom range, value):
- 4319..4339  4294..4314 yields 1.36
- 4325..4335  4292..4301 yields 1.28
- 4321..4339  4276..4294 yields 1.06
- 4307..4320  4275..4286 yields 0.92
